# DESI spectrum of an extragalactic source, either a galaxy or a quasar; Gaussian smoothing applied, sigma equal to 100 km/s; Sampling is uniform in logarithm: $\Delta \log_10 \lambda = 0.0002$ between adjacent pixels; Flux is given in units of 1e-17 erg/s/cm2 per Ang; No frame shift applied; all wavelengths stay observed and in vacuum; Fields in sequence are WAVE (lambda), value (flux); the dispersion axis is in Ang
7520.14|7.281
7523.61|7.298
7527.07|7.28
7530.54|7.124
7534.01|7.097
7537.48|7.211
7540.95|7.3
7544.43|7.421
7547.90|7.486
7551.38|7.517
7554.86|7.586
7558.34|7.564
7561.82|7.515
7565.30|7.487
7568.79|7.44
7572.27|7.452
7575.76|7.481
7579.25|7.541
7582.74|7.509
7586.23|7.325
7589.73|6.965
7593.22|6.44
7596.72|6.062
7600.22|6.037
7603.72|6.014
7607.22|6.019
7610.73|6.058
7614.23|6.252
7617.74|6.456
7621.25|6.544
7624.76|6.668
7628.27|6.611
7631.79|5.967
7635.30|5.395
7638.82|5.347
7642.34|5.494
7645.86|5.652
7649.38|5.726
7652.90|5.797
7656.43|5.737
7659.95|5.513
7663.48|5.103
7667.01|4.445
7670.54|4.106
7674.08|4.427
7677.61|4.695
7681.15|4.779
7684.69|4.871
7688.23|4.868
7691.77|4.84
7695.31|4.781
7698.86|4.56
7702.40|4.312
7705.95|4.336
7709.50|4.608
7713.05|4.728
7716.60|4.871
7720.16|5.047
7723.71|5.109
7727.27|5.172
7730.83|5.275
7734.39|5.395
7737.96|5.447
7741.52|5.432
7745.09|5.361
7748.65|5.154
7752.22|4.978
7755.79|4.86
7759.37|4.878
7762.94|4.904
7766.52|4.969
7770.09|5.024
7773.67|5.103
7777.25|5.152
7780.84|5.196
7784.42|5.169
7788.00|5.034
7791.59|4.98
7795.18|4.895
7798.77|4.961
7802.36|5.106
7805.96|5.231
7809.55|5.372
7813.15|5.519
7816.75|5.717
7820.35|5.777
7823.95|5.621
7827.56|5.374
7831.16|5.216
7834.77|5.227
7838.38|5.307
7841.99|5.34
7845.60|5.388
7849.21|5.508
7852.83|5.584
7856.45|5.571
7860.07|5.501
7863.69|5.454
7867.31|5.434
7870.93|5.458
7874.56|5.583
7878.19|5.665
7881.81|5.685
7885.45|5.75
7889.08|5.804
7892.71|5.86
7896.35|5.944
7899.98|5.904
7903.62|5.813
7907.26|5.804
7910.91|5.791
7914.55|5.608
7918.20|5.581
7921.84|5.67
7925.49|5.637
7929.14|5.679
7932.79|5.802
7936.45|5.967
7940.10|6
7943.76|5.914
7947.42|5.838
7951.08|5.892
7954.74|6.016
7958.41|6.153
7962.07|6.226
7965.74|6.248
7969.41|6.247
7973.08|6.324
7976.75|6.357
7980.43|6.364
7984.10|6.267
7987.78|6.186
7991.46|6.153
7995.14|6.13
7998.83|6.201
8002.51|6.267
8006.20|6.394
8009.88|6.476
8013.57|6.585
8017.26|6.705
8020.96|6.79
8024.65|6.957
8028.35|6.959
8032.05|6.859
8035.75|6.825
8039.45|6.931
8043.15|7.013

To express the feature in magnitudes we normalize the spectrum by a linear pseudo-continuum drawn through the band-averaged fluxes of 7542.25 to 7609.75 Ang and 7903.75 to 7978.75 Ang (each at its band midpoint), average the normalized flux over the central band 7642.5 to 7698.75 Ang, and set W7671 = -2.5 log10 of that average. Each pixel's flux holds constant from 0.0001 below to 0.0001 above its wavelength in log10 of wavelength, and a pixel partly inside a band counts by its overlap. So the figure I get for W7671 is 0.33 mag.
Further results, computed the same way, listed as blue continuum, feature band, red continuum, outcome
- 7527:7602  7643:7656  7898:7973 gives 0.21 mag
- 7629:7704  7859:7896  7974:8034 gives 0.06 mag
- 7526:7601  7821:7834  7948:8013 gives 0.21 mag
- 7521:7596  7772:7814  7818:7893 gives 0.15 mag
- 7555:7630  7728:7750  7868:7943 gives 0.19 mag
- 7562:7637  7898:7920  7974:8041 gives 0.14 mag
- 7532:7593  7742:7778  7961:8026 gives 0.34 mag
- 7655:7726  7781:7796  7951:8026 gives 0.05 mag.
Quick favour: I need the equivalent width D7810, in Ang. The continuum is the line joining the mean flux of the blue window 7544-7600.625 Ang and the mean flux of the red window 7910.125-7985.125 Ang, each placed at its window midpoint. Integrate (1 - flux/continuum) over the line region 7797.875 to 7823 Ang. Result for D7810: 4.04 Ang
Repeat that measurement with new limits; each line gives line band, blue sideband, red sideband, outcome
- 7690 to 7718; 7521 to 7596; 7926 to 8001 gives 9.16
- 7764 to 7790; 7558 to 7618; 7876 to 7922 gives 4.65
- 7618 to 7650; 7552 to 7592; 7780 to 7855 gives 4.34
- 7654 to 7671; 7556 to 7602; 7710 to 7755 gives 2.76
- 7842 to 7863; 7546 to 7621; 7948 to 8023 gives 3.29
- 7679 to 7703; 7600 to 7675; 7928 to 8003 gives 4.30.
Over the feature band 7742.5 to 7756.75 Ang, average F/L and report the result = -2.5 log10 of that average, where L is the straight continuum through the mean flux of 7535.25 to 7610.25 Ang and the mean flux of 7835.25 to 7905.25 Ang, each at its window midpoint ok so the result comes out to 0.209 mag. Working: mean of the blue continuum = 7.09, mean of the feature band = 5.12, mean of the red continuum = 5.6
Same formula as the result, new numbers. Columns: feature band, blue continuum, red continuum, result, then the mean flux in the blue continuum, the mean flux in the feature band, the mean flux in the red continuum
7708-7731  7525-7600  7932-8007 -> 0.35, 7.25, 4.96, 6.14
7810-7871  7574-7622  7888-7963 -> 0.11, 6.62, 5.47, 5.85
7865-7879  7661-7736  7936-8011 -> 0.03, 4.78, 5.52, 6.17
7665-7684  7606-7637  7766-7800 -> 0.28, 6.22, 4.52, 5.05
